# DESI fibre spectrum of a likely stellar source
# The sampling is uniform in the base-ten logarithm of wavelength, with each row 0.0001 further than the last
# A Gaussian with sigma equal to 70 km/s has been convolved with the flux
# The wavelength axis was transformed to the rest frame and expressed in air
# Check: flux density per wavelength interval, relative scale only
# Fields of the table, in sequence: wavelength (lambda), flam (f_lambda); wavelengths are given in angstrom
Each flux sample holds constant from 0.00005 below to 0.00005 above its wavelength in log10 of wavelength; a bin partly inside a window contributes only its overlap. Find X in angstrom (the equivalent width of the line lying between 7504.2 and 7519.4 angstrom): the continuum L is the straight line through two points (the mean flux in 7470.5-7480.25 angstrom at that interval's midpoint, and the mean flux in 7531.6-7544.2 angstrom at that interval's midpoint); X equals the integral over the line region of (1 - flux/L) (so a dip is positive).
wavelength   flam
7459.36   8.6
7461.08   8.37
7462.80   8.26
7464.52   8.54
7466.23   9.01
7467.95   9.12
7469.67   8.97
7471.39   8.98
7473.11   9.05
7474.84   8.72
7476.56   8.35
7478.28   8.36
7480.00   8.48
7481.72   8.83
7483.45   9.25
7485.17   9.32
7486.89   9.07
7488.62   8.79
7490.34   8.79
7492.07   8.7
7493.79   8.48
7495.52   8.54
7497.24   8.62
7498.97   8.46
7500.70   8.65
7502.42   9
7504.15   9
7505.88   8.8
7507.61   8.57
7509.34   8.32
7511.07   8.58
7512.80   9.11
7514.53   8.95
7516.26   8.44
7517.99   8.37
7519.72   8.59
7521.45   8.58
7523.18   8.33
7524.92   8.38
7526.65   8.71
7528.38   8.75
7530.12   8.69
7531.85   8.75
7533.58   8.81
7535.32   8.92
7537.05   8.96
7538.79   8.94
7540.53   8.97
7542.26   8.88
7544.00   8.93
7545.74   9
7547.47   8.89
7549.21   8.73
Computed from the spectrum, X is 0.2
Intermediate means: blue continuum 8.67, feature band 8.66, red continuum 8.9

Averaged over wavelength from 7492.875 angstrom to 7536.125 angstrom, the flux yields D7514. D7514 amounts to 8.66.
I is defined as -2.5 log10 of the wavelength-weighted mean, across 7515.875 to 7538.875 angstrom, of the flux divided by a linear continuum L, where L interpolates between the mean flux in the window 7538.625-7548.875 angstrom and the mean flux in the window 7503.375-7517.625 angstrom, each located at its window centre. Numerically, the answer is 0.02 mag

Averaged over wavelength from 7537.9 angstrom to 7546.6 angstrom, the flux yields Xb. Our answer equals 8.94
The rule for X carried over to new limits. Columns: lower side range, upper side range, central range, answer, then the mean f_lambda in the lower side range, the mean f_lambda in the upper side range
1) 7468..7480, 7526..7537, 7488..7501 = 0.2 angstrom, 8.74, 8.79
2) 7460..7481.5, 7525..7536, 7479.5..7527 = 0.1 angstrom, 8.69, 8.74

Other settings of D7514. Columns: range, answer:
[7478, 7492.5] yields 8.87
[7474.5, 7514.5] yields 8.74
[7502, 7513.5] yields 8.75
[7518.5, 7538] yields 8.68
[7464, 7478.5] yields 8.82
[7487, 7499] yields 8.66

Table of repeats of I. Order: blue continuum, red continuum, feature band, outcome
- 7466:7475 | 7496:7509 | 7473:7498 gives 0.01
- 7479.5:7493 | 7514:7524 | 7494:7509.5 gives 0.01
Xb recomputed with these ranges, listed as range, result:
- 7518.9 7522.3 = 8.59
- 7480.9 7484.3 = 9.02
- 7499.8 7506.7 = 8.86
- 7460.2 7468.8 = 8.66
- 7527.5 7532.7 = 8.73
